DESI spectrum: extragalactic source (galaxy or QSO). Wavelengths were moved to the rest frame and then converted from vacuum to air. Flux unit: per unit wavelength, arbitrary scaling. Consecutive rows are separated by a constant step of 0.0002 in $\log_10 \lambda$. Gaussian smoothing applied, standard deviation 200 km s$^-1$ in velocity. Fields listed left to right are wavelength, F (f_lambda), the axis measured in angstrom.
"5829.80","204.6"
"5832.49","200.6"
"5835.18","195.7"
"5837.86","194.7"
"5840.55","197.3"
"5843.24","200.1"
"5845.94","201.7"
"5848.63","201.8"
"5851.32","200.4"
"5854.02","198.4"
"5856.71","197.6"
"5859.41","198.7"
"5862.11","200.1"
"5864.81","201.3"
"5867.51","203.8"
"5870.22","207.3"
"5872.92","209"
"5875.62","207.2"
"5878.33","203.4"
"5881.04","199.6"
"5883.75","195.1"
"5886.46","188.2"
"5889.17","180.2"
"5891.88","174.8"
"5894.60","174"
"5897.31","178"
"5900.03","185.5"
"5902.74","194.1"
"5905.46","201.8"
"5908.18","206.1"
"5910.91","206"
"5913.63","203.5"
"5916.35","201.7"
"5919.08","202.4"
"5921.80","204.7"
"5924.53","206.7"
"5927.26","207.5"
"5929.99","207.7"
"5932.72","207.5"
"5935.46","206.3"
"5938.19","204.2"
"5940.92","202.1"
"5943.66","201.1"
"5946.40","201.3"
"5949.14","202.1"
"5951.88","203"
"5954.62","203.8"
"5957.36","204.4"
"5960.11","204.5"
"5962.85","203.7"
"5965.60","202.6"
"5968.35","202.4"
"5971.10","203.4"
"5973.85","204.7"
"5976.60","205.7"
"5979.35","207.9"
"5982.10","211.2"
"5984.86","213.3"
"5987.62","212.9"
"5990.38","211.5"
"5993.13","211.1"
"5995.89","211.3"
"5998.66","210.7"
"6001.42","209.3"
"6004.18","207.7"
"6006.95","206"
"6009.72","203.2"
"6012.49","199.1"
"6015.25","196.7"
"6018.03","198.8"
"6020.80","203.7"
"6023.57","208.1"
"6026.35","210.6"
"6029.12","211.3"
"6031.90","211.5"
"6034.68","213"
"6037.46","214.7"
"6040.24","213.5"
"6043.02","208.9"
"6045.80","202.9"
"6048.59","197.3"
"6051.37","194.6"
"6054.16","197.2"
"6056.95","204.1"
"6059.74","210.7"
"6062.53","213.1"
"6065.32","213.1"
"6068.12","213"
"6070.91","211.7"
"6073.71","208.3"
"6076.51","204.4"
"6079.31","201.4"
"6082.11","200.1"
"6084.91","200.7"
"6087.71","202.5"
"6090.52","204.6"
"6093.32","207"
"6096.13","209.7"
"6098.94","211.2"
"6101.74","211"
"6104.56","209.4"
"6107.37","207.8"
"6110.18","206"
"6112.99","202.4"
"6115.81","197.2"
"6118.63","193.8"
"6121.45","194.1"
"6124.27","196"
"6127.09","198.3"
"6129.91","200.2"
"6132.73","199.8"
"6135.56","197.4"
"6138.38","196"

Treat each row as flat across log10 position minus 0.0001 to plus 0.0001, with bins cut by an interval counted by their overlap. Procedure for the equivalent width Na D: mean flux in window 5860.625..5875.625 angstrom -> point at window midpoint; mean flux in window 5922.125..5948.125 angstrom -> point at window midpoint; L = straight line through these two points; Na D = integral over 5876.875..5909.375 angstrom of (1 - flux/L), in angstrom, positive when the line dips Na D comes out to 2.3 angstrom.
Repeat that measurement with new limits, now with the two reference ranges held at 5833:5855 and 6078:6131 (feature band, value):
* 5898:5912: 0.2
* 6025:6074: -1.5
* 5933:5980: -0.7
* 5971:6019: -1.4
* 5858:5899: 1.0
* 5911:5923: -0.2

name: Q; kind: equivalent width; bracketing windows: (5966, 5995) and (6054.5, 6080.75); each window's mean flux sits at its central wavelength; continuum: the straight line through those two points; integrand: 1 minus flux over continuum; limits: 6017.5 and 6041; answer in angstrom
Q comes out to -0.2 angstrom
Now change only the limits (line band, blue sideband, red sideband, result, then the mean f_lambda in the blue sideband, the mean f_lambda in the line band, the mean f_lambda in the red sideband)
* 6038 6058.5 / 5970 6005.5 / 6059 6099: 0.47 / 209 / 203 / 207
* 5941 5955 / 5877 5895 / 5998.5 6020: -0.43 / 189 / 202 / 204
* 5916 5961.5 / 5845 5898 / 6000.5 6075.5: -0.86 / 196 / 204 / 207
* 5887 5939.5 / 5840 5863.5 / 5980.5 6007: 1.82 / 200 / 197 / 211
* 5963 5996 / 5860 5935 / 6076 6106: -1.04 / 199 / 208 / 206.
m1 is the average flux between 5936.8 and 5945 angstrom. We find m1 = 203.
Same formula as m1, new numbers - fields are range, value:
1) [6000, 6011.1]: 207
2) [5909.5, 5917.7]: 204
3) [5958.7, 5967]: 203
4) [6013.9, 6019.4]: 197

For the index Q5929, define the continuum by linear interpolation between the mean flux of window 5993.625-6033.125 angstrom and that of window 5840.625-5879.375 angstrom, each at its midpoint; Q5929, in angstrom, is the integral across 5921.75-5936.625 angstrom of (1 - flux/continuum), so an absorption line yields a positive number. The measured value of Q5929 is -0.22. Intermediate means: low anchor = 202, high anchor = 206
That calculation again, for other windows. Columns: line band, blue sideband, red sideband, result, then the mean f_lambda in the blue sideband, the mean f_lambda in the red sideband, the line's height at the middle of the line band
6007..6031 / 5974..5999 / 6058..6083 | 0.6 angstrom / 210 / 208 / 210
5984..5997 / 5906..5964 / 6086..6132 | -0.5 angstrom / 204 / 203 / 204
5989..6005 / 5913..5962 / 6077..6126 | -0.5 angstrom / 204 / 203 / 204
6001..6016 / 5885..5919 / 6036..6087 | -0.2 angstrom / 192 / 206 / 201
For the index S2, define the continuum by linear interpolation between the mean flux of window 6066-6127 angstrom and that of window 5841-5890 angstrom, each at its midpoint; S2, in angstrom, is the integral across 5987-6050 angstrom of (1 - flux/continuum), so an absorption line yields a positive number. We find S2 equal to -1.5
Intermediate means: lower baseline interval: 200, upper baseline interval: 204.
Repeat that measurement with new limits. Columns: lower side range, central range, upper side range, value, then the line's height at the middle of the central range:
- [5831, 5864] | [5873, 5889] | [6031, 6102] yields 0.16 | 200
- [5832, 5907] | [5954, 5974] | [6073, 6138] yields -0.50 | 199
